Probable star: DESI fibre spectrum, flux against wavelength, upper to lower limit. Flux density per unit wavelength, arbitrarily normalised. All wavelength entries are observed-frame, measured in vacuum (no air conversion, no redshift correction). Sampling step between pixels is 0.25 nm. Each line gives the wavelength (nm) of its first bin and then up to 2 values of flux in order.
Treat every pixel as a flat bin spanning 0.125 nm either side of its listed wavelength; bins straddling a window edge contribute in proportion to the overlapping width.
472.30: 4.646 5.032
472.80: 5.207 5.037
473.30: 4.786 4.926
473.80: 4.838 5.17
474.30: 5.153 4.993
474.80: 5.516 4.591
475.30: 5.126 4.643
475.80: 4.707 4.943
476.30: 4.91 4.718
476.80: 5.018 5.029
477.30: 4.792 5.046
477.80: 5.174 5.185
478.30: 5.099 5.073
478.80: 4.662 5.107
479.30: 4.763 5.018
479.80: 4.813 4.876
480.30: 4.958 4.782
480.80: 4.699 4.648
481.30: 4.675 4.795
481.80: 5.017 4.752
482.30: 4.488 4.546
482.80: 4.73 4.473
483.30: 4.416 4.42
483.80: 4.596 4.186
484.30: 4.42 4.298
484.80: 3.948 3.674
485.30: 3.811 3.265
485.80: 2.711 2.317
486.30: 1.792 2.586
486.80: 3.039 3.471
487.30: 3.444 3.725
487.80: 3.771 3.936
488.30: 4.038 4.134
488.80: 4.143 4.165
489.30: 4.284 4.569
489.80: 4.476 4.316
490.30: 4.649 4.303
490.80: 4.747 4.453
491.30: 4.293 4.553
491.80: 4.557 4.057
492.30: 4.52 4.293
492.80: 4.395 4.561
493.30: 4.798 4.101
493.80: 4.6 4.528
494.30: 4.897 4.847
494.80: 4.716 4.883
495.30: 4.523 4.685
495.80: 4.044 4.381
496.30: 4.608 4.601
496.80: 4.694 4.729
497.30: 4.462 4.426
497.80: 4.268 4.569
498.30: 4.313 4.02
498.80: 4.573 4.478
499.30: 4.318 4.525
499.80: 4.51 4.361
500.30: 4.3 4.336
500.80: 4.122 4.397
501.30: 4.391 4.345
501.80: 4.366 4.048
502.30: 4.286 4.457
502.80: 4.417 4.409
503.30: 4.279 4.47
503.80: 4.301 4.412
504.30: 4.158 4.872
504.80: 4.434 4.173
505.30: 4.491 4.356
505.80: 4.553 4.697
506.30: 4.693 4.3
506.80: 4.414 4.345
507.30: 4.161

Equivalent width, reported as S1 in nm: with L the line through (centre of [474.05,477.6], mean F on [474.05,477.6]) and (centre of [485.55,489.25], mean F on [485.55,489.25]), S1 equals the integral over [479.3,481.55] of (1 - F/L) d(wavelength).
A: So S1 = -0.25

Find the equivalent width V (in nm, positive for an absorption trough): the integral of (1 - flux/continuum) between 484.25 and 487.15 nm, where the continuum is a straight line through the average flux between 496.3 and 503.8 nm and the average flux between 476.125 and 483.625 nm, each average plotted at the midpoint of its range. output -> 0.90 nm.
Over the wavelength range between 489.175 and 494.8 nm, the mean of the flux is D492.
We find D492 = 4.5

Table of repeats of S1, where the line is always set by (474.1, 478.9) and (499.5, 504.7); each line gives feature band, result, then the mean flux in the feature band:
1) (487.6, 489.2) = 0.229 nm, 4.02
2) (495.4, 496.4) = 0.019 nm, 4.43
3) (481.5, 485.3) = 0.306 nm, 4.42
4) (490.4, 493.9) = 0.119 nm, 4.45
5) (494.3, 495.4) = -0.055 nm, 4.76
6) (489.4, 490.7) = 0.052 nm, 4.46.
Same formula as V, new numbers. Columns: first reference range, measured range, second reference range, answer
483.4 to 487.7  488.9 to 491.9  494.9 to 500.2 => -0.41 nm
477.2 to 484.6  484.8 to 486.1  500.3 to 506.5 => 0.39 nm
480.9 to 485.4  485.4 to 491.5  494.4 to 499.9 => 0.93 nm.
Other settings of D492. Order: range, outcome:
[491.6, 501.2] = 4.47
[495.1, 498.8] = 4.46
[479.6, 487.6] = 4.09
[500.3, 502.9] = 4.31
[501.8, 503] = 4.32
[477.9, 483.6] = 4.79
